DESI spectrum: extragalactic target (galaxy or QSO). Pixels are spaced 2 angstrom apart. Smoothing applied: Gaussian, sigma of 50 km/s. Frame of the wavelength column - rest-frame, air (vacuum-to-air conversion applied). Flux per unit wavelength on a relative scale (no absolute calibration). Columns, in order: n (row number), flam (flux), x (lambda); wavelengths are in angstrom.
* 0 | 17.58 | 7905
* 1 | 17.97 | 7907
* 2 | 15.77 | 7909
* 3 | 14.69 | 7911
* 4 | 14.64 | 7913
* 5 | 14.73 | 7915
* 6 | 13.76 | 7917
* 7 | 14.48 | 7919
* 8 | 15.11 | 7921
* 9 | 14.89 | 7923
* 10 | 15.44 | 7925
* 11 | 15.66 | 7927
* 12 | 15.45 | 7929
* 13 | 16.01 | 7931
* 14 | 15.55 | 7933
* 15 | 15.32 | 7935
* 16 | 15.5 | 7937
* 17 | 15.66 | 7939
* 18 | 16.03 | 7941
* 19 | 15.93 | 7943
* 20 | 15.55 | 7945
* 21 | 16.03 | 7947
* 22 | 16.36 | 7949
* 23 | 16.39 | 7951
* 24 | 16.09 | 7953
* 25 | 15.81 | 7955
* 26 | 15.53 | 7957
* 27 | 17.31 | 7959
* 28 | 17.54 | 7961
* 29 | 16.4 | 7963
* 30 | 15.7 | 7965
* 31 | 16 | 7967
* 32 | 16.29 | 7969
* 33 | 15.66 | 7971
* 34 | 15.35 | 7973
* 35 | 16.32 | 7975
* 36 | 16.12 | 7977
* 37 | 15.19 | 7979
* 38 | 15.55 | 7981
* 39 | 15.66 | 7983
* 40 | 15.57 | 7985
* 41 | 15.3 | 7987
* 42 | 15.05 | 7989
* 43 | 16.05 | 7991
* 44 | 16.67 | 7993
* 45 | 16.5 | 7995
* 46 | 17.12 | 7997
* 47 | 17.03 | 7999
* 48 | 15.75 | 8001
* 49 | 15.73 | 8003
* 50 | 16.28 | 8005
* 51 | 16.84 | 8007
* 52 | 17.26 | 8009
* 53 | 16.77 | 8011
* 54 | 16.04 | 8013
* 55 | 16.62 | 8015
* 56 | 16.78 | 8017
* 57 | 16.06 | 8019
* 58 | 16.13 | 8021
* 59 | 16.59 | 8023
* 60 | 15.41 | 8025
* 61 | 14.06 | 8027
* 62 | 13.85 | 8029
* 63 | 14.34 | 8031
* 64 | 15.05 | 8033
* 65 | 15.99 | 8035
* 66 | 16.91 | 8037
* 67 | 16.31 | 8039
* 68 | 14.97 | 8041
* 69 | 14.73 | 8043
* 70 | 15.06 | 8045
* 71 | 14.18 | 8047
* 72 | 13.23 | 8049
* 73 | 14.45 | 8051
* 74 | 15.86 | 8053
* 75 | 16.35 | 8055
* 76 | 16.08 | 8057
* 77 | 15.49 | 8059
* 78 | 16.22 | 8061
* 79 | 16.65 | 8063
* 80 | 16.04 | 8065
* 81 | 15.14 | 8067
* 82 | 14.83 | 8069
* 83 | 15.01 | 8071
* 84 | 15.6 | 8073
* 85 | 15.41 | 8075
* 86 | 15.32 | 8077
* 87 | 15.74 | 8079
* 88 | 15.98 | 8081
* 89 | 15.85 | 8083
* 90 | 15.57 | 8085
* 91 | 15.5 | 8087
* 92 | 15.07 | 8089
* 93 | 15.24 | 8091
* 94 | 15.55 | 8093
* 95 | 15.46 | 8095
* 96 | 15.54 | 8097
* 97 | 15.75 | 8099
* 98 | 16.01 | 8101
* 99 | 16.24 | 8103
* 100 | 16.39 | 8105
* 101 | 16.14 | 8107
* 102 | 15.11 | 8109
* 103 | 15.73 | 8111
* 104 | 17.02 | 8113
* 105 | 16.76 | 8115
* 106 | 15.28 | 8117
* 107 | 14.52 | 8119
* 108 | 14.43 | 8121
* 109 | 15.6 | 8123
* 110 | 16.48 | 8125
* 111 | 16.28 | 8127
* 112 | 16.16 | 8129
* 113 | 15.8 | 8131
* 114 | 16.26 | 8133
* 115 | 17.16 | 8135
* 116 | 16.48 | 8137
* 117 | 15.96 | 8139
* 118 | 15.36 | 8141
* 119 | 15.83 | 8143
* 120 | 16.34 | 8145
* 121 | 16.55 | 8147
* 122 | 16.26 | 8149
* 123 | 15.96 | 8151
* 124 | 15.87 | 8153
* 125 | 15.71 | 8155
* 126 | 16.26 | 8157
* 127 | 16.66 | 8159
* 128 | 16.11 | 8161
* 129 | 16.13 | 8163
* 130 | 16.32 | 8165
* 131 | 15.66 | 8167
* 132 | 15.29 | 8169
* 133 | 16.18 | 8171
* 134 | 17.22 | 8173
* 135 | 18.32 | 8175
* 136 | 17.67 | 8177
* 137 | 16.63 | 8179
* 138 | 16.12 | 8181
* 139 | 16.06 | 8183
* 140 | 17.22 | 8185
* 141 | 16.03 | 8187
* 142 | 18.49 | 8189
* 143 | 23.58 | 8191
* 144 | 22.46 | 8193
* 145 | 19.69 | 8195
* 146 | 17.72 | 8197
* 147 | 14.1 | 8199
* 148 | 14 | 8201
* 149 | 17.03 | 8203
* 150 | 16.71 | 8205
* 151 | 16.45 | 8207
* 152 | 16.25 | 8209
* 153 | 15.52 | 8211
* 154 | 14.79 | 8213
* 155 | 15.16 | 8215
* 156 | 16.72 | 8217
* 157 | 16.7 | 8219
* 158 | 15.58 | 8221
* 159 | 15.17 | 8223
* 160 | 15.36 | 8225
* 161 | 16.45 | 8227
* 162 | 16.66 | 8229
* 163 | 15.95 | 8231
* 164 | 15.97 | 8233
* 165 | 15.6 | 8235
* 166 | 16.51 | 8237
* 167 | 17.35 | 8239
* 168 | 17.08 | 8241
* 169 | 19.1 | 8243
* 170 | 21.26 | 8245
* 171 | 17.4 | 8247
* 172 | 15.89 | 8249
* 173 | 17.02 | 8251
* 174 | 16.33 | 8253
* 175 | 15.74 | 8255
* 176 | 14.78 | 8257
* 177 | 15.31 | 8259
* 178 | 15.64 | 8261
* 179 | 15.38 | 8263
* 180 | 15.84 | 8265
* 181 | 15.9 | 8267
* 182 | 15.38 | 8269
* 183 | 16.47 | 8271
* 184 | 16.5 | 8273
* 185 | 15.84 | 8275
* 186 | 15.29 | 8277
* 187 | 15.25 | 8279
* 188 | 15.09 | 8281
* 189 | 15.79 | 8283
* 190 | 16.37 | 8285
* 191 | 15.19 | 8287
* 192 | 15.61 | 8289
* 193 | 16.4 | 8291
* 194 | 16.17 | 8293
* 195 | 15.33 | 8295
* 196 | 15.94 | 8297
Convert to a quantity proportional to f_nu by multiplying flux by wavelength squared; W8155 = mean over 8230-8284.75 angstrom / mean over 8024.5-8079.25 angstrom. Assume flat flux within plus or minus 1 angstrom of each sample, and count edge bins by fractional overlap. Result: 1.1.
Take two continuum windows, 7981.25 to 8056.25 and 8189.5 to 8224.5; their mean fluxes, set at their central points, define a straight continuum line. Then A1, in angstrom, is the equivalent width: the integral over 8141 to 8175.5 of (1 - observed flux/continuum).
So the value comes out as 0.8 angstrom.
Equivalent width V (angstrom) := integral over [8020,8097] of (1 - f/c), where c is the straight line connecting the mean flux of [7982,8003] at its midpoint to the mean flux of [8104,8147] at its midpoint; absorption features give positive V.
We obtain 2.9 angstrom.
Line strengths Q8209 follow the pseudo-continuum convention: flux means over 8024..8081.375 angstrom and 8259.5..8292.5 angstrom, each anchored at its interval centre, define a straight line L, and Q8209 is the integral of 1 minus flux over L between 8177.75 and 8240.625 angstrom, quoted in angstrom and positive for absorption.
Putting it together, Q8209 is -4.44 angstrom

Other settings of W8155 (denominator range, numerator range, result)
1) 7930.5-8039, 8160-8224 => 1.11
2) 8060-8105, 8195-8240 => 1.06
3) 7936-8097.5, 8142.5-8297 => 1.10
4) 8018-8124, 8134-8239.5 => 1.10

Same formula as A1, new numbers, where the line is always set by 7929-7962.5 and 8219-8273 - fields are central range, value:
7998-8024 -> -0.6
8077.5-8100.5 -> 0.9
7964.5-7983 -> 0.3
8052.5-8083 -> 0.8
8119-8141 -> 0.4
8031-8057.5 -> 1.4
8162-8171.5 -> 0.2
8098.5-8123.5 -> 0.7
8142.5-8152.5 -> 0.0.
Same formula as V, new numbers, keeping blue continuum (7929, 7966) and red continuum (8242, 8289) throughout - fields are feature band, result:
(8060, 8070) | 0.2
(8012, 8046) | 1.0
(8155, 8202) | -2.8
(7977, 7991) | 0.5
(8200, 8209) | 0.1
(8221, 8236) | 0.3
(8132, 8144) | 0.0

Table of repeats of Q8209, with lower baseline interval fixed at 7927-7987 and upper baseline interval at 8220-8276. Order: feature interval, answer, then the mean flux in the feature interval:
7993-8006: -0.4 angstrom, 16.4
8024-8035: 0.9 angstrom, 14.7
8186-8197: -2.4 angstrom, 19.8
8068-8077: 0.5 angstrom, 15.2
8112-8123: 0.4 angstrom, 15.6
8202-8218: 0.2 angstrom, 16.1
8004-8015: -0.4 angstrom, 16.6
